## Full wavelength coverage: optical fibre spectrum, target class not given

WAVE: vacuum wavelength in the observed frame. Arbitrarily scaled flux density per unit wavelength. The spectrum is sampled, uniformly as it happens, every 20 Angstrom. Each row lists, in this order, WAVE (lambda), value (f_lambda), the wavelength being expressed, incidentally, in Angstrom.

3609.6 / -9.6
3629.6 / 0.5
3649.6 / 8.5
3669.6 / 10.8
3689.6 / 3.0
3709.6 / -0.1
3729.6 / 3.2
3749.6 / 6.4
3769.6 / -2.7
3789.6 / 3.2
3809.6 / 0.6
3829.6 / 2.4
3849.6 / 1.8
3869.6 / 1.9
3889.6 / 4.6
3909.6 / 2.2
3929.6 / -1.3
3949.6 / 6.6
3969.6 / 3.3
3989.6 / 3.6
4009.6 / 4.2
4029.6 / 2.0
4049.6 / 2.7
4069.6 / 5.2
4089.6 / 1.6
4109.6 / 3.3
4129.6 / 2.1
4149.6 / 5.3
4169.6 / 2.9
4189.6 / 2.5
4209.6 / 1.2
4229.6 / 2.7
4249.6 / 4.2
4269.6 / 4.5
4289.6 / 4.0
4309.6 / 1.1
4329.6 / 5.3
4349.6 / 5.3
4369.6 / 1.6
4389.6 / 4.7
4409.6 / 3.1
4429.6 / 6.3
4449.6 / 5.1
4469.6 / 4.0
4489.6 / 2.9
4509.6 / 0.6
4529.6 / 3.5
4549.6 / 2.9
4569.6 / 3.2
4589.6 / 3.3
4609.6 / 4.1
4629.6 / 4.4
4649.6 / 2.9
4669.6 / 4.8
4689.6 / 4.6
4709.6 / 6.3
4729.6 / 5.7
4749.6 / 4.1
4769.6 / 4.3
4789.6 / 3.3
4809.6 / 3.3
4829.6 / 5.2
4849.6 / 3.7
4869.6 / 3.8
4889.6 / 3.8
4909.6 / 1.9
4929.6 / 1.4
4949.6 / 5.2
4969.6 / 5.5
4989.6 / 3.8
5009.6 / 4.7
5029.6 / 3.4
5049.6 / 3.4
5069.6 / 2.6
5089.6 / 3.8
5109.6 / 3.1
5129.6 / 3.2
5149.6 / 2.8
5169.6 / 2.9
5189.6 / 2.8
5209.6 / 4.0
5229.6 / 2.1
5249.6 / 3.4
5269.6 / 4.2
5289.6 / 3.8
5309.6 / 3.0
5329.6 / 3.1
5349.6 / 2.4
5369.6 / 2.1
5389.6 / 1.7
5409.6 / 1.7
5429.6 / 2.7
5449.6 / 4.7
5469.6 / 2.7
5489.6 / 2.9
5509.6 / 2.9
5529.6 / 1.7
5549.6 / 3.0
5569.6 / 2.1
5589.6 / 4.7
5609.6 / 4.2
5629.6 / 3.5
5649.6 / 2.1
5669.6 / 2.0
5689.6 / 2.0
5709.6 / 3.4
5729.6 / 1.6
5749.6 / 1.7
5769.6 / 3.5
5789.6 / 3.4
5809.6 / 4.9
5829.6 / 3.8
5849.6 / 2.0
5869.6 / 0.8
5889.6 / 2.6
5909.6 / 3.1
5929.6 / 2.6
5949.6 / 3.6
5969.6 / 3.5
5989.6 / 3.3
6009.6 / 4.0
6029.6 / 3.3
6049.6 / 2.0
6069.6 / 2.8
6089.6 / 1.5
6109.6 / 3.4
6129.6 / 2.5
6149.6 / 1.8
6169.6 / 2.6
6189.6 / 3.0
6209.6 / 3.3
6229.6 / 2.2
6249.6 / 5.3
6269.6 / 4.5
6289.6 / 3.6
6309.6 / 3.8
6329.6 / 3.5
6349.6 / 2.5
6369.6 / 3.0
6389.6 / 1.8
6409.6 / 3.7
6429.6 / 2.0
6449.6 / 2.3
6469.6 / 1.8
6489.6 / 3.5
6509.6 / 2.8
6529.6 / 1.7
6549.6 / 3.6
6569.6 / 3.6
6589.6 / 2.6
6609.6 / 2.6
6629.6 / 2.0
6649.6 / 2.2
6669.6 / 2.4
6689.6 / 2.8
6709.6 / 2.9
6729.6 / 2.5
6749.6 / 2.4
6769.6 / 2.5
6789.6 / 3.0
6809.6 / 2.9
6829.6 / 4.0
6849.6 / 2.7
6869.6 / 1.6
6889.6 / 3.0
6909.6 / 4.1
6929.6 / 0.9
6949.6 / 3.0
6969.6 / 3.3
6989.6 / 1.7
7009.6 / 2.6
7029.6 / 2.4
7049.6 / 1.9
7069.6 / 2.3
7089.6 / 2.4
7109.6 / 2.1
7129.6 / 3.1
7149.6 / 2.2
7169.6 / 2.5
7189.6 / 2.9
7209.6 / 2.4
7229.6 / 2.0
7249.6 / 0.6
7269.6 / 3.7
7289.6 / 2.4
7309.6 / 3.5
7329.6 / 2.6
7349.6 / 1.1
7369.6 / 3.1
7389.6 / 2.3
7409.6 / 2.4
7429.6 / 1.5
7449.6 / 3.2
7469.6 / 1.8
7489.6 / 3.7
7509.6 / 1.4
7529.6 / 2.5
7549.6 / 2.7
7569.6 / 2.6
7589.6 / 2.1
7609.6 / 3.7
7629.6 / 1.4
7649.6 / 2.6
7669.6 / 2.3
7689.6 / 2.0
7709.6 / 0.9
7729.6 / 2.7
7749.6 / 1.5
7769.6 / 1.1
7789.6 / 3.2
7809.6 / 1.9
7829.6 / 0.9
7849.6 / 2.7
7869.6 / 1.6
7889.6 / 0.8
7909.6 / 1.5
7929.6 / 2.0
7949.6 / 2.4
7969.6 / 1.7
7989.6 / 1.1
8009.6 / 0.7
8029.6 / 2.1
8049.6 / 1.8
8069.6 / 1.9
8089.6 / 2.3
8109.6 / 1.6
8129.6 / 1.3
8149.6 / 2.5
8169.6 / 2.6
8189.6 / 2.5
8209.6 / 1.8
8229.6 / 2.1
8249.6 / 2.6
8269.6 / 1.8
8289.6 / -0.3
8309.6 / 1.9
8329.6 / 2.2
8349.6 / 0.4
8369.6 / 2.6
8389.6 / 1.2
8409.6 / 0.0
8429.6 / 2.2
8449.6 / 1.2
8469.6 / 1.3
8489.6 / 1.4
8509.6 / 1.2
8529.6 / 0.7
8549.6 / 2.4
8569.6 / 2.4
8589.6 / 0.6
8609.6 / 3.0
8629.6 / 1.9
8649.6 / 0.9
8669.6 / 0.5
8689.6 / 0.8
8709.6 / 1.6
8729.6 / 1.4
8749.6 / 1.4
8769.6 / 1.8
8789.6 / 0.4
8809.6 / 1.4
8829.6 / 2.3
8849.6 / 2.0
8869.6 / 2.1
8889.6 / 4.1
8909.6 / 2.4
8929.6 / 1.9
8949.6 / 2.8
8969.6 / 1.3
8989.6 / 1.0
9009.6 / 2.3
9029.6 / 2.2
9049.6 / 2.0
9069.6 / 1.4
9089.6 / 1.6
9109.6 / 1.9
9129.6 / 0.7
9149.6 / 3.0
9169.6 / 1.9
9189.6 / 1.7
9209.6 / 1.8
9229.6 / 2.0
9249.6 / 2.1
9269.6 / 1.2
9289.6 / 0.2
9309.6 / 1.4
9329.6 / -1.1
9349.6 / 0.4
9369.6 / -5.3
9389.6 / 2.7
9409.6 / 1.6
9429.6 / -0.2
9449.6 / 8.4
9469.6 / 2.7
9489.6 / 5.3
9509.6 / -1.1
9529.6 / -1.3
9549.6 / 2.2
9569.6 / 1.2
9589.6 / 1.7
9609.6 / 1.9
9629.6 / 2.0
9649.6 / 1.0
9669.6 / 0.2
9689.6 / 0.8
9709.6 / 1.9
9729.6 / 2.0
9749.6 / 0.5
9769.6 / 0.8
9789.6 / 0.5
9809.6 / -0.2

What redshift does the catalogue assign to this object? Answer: 0.11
